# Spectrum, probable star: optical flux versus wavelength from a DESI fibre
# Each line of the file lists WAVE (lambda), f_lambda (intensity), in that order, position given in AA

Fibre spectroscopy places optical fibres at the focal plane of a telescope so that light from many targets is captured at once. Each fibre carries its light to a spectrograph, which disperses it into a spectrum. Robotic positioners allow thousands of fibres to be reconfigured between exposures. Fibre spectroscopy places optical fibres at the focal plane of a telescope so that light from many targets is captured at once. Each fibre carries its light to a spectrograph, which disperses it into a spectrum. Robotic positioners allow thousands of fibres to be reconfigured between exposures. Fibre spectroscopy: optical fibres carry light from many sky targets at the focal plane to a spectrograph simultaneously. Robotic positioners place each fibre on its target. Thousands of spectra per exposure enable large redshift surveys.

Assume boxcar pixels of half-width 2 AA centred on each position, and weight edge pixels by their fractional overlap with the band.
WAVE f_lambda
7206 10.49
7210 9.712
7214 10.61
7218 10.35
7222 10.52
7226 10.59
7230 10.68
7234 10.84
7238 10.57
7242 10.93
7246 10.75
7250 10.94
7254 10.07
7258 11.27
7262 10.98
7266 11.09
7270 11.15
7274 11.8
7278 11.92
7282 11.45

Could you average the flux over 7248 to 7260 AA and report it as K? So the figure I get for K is 10.8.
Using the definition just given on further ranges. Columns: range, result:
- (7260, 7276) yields 11.3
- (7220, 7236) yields 10.7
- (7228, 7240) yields 10.7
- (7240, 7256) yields 10.7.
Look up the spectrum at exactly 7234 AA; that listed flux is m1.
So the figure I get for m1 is 10.84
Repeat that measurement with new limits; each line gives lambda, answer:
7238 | 10.57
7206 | 10.49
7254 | 10.07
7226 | 10.59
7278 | 11.92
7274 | 11.8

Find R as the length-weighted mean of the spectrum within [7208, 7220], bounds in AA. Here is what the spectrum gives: 10.2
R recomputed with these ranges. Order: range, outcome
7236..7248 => 10.8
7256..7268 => 11.1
